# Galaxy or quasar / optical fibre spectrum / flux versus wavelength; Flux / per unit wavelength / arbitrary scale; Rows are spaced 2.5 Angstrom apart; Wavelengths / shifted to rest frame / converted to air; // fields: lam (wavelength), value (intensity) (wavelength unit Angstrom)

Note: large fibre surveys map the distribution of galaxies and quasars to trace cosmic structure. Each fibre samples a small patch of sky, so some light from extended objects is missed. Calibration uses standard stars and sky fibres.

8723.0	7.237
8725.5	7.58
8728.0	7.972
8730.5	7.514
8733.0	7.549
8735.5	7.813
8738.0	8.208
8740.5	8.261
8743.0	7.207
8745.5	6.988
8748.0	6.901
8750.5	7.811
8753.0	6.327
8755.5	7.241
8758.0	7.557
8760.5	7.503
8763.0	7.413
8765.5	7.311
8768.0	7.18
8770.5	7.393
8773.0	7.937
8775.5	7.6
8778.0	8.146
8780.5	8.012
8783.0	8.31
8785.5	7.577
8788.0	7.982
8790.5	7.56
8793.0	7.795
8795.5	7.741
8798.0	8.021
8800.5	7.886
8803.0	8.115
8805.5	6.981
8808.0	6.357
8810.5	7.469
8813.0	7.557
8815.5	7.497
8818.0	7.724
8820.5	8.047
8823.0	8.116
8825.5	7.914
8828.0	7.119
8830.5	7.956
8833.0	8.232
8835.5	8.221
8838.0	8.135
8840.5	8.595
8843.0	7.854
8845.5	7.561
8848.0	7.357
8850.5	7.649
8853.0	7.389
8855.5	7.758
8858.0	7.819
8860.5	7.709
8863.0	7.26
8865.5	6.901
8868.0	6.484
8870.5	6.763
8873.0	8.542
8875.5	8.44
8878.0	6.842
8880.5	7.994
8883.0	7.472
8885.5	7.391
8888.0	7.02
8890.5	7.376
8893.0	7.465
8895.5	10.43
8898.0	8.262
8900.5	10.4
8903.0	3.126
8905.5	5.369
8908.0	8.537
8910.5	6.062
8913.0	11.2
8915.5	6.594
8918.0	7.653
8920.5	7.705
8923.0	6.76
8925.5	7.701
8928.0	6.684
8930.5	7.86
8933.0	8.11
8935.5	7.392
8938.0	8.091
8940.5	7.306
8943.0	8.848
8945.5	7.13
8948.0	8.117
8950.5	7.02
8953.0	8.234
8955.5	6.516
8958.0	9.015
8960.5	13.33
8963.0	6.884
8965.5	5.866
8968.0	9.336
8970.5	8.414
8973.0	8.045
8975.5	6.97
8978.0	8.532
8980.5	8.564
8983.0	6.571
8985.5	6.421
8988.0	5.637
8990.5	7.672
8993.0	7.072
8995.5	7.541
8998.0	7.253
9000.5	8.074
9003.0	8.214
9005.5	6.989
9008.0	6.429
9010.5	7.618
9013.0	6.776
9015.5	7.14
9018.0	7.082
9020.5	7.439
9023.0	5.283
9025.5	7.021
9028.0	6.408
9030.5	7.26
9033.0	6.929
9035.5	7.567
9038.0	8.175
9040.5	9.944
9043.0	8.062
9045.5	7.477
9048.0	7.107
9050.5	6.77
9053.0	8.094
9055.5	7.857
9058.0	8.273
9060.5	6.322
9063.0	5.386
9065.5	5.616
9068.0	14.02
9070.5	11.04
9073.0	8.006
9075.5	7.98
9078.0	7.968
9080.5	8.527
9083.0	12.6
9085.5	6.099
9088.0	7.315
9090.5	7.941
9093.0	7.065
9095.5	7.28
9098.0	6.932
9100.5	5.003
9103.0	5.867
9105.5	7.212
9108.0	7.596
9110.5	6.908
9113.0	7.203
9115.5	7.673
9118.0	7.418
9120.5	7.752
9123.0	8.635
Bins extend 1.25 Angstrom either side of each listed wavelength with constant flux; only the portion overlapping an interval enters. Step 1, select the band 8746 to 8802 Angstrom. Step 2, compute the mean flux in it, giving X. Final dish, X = 7.59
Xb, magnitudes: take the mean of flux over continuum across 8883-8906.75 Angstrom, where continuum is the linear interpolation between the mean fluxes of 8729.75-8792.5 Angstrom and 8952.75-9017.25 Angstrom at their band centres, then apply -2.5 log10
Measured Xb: 0.03 mag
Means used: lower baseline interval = 7.58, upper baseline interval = 7.64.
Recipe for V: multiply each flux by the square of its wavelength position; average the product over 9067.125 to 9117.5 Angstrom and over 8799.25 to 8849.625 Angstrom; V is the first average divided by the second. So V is 1.09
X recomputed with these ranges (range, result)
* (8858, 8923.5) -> 7.54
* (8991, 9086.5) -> 7.73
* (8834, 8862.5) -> 7.81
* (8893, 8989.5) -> 7.75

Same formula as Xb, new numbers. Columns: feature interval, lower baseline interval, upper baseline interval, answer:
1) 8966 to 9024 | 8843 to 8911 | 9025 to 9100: 0.06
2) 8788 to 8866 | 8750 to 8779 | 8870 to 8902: 0.01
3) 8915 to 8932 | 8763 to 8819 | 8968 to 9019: 0.02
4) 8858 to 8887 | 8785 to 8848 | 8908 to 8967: 0.05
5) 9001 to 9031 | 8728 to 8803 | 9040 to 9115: 0.11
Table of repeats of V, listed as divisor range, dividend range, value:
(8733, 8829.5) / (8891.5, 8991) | 1.06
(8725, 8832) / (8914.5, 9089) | 1.07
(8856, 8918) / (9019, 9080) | 1.06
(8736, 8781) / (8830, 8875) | 1.05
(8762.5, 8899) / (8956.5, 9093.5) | 1.05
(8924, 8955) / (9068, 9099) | 1.14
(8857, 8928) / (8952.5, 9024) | 1.02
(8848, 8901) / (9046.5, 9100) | 1.08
